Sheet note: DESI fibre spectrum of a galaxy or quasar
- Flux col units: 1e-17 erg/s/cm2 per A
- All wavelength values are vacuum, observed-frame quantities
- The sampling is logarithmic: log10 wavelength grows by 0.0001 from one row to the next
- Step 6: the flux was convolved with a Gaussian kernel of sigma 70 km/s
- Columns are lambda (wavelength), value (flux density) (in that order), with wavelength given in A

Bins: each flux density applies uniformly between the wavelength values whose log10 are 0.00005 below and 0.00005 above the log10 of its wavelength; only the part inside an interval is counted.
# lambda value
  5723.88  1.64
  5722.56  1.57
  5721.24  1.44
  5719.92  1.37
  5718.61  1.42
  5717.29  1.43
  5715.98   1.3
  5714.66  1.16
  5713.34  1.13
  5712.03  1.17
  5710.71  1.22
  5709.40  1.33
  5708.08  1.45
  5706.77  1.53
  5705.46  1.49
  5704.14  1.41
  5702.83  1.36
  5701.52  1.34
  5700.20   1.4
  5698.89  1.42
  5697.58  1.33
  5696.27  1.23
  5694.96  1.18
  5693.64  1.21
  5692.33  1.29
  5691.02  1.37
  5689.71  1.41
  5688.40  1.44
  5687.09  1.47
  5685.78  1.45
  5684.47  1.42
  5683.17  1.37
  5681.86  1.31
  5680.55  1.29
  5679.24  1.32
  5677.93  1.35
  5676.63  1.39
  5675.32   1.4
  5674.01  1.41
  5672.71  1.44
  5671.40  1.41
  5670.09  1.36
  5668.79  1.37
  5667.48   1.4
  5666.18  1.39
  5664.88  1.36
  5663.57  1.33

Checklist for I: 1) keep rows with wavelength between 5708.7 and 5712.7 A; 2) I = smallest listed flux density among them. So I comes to 1.17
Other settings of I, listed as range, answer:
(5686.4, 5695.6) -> 1.18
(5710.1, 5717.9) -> 1.13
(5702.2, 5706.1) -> 1.36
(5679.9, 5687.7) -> 1.29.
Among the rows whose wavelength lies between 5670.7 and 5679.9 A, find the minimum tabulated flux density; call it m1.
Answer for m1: 1.32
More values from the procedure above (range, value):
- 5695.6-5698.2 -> 1.23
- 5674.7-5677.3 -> 1.39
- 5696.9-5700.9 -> 1.33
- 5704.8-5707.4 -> 1.49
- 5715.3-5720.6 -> 1.3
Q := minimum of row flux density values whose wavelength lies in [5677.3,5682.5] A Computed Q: 1.29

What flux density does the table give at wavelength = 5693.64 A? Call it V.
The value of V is 1.21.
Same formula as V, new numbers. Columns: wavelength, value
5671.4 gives 1.41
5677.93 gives 1.35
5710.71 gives 1.22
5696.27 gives 1.23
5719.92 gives 1.37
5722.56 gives 1.57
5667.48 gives 1.4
